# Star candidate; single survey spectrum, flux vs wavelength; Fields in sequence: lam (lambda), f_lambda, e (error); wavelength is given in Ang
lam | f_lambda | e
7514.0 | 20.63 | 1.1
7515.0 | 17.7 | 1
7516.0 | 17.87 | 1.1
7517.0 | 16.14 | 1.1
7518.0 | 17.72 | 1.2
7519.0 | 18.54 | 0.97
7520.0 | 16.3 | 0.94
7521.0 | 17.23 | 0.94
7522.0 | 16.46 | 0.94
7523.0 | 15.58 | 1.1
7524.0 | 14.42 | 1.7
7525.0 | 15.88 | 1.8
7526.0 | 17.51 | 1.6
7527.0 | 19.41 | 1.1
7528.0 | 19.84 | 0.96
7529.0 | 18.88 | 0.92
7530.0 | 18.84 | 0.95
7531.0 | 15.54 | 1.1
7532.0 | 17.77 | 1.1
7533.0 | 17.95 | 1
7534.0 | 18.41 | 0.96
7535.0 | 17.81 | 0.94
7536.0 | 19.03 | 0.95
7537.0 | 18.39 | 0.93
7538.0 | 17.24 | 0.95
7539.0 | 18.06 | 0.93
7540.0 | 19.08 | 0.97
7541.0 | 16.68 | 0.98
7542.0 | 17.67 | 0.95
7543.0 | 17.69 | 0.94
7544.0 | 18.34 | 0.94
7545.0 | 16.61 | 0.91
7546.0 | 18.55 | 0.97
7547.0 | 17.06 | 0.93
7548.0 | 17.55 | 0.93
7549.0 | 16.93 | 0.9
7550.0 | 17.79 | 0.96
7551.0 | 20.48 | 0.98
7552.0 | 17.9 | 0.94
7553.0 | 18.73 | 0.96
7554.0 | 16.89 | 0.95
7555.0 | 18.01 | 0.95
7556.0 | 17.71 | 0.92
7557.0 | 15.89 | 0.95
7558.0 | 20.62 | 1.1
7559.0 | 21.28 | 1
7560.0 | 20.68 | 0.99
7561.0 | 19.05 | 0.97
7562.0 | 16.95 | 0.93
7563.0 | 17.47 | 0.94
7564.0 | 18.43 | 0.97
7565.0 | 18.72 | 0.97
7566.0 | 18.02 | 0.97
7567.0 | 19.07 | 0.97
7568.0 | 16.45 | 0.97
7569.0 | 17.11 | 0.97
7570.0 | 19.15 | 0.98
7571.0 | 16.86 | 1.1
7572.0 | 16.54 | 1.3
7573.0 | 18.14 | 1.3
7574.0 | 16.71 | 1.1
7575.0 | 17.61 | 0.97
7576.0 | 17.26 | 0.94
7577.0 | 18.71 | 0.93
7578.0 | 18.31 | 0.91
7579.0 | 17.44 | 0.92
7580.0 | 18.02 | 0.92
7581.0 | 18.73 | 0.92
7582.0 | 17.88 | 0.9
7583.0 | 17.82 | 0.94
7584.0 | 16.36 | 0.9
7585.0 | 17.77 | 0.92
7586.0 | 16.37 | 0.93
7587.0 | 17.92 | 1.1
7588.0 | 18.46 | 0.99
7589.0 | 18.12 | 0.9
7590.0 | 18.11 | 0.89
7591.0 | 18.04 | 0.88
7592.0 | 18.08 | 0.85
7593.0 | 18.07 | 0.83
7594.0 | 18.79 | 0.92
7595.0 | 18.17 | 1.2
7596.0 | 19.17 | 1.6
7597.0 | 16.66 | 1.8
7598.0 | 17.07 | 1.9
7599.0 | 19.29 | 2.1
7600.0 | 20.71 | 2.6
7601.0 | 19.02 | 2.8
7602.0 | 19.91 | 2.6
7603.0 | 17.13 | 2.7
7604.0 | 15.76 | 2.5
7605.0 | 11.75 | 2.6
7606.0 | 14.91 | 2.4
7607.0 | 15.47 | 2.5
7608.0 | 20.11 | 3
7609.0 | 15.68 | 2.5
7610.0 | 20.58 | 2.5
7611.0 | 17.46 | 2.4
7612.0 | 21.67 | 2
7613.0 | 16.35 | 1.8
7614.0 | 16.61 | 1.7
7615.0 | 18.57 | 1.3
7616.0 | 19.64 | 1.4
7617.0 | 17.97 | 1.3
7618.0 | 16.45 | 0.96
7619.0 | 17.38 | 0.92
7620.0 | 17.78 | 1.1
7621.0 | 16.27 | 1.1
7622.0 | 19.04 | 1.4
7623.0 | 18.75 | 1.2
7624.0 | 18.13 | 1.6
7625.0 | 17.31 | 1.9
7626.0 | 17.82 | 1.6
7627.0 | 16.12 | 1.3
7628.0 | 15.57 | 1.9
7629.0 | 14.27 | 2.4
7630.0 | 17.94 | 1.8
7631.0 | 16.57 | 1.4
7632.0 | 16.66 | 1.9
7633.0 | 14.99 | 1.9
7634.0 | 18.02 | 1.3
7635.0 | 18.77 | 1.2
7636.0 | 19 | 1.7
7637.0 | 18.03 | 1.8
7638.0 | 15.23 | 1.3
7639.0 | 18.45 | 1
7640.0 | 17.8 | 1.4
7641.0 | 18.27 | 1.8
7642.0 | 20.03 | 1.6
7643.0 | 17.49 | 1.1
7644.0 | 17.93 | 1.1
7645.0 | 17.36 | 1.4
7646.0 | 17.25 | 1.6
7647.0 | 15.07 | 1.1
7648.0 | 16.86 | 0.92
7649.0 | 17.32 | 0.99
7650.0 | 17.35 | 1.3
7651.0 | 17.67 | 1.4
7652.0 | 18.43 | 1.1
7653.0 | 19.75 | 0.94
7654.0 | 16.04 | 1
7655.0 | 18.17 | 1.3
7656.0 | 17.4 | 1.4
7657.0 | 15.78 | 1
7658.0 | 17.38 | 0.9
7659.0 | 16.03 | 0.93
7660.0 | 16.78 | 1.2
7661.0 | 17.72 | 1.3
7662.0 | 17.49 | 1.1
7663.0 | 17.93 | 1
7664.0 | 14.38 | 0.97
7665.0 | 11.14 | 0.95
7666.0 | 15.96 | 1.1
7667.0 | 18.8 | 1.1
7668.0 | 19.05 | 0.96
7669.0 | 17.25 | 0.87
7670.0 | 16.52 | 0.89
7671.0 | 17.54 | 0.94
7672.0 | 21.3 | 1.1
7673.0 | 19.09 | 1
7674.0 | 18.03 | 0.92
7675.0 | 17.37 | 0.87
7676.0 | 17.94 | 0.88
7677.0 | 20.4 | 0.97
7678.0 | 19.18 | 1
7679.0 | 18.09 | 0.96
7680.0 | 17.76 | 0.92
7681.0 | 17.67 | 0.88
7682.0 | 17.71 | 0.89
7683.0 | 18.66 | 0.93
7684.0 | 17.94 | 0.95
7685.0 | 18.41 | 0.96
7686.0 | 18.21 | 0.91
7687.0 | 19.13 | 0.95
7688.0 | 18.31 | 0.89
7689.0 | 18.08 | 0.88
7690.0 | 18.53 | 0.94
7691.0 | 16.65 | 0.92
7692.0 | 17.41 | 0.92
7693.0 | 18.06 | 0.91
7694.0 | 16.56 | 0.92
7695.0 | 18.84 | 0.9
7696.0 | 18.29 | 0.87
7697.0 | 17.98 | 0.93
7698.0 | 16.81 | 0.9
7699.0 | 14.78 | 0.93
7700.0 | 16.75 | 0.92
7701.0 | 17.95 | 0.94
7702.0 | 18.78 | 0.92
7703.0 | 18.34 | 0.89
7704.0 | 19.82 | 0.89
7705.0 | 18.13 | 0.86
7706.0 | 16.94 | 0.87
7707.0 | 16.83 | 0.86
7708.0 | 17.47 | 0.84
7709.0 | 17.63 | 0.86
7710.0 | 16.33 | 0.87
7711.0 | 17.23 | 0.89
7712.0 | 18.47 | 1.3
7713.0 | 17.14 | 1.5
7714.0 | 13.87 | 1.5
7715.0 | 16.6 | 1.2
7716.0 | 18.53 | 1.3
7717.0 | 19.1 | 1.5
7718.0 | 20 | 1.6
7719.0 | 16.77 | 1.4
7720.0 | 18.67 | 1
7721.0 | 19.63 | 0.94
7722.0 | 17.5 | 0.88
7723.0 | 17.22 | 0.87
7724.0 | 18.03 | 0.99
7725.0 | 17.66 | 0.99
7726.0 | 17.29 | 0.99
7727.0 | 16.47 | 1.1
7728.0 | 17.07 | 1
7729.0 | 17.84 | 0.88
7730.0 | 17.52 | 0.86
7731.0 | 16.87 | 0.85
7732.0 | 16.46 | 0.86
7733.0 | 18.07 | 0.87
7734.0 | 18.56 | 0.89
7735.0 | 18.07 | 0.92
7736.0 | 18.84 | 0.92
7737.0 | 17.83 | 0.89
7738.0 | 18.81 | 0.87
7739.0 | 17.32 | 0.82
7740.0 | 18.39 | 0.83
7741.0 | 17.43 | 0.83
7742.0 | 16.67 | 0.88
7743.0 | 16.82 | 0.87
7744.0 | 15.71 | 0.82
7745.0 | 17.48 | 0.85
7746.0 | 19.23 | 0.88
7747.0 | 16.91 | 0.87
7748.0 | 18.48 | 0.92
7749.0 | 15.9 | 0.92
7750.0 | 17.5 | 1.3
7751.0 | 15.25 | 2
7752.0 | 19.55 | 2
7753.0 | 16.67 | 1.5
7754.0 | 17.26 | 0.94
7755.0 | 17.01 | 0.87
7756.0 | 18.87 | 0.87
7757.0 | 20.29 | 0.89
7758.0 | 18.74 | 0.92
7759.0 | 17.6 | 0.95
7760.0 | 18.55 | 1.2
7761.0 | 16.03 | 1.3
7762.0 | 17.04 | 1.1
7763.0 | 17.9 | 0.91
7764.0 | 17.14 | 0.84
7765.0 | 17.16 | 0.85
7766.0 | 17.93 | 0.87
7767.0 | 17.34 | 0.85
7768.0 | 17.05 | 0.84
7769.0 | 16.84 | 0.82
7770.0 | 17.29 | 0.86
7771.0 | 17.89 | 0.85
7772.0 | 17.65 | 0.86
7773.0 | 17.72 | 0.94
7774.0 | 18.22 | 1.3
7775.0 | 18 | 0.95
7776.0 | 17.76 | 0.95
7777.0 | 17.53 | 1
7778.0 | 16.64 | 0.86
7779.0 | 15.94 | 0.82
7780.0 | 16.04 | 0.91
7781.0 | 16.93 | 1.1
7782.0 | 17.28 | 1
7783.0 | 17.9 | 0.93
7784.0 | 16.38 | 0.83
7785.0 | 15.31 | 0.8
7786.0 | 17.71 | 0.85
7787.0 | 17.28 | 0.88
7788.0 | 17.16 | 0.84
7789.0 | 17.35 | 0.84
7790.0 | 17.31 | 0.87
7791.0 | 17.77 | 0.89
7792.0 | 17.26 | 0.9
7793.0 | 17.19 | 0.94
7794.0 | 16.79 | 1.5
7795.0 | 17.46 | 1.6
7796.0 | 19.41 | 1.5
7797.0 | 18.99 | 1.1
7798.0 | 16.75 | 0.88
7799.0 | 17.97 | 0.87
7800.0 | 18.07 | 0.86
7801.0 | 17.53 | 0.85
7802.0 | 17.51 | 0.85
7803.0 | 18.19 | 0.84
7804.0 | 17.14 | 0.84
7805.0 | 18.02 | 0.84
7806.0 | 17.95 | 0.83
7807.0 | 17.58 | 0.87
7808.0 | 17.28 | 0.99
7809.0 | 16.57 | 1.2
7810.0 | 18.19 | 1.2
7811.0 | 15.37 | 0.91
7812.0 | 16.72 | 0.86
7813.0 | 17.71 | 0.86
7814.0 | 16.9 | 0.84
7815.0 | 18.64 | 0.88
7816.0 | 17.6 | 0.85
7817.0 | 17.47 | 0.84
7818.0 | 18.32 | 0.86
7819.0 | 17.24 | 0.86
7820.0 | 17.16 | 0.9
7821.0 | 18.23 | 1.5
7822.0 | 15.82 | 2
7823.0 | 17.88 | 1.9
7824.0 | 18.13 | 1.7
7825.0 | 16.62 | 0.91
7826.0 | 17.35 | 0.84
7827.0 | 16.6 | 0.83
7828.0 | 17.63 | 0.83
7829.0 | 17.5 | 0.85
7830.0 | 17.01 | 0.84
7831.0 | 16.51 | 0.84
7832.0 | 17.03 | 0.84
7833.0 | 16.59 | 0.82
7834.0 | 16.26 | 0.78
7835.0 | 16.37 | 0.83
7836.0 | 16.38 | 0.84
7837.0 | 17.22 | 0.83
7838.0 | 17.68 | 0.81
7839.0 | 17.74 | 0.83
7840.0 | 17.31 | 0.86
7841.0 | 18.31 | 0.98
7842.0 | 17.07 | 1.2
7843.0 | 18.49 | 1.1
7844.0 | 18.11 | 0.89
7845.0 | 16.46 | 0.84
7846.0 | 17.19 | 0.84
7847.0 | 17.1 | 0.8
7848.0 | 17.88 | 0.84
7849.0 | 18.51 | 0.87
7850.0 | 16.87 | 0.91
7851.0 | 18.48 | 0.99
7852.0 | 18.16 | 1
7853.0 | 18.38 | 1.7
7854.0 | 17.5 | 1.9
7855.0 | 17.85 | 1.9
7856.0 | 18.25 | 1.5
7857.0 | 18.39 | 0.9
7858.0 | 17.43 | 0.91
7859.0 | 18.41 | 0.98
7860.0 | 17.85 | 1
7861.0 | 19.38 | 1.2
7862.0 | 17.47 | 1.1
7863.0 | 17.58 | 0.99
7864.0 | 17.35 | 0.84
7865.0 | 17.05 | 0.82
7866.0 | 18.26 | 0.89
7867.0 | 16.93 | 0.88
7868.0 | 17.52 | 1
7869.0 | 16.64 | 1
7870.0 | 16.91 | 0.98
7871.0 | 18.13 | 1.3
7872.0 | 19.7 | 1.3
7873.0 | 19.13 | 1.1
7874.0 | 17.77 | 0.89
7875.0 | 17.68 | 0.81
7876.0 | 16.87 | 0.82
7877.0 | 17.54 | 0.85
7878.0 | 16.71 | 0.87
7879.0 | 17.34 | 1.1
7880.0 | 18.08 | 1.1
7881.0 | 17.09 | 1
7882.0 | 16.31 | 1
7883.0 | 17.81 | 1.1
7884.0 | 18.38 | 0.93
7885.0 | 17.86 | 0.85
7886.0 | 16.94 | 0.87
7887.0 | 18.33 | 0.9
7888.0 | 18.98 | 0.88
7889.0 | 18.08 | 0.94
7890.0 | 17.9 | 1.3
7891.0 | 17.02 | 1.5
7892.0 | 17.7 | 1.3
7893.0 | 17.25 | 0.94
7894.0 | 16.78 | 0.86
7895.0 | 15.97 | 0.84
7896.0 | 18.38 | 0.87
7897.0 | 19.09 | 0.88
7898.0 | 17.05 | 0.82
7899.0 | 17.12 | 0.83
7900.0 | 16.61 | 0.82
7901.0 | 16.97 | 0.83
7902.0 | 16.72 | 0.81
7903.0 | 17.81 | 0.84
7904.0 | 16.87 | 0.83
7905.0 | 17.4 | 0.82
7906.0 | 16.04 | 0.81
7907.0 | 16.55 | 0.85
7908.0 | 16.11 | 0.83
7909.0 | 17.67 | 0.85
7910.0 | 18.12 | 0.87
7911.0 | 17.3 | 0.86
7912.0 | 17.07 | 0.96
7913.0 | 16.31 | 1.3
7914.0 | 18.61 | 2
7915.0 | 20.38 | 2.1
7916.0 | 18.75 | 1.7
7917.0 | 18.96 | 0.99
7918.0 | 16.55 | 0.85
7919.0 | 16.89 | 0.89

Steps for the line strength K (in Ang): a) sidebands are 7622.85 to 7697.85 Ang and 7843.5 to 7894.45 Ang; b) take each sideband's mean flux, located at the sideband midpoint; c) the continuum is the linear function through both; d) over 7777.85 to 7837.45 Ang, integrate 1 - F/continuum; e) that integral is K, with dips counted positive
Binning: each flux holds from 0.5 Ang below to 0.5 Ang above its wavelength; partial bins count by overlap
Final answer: 1.4 Ang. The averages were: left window 17.6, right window 17.7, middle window 17.3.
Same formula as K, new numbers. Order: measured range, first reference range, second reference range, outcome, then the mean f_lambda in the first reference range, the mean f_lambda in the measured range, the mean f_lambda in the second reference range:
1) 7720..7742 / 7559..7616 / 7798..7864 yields -0.1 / 17.9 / 17.8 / 17.5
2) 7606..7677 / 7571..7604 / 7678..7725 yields 1.6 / 18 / 17.5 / 17.8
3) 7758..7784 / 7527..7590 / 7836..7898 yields 0.7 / 18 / 17.3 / 17.7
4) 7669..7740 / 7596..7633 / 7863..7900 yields -1.5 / 17.4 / 17.9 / 17.6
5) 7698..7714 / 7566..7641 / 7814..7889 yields 0.2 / 17.6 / 17.4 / 17.6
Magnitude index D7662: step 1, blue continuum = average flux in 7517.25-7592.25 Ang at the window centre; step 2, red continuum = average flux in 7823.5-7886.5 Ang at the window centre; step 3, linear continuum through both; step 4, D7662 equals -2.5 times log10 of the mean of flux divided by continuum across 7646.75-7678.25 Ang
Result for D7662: 0.02 mag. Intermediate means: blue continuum 17.8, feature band 17.4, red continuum 17.5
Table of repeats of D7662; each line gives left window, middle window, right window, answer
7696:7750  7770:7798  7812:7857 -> 0.01 mag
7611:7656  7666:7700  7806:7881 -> -0.03 mag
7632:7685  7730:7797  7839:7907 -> 0.01 mag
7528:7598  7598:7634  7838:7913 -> 0.03 mag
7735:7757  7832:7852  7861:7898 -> 0.02 mag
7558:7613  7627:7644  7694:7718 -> 0.03 mag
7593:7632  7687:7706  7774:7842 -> -0.02 mag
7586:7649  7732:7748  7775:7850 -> -0.02 mag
